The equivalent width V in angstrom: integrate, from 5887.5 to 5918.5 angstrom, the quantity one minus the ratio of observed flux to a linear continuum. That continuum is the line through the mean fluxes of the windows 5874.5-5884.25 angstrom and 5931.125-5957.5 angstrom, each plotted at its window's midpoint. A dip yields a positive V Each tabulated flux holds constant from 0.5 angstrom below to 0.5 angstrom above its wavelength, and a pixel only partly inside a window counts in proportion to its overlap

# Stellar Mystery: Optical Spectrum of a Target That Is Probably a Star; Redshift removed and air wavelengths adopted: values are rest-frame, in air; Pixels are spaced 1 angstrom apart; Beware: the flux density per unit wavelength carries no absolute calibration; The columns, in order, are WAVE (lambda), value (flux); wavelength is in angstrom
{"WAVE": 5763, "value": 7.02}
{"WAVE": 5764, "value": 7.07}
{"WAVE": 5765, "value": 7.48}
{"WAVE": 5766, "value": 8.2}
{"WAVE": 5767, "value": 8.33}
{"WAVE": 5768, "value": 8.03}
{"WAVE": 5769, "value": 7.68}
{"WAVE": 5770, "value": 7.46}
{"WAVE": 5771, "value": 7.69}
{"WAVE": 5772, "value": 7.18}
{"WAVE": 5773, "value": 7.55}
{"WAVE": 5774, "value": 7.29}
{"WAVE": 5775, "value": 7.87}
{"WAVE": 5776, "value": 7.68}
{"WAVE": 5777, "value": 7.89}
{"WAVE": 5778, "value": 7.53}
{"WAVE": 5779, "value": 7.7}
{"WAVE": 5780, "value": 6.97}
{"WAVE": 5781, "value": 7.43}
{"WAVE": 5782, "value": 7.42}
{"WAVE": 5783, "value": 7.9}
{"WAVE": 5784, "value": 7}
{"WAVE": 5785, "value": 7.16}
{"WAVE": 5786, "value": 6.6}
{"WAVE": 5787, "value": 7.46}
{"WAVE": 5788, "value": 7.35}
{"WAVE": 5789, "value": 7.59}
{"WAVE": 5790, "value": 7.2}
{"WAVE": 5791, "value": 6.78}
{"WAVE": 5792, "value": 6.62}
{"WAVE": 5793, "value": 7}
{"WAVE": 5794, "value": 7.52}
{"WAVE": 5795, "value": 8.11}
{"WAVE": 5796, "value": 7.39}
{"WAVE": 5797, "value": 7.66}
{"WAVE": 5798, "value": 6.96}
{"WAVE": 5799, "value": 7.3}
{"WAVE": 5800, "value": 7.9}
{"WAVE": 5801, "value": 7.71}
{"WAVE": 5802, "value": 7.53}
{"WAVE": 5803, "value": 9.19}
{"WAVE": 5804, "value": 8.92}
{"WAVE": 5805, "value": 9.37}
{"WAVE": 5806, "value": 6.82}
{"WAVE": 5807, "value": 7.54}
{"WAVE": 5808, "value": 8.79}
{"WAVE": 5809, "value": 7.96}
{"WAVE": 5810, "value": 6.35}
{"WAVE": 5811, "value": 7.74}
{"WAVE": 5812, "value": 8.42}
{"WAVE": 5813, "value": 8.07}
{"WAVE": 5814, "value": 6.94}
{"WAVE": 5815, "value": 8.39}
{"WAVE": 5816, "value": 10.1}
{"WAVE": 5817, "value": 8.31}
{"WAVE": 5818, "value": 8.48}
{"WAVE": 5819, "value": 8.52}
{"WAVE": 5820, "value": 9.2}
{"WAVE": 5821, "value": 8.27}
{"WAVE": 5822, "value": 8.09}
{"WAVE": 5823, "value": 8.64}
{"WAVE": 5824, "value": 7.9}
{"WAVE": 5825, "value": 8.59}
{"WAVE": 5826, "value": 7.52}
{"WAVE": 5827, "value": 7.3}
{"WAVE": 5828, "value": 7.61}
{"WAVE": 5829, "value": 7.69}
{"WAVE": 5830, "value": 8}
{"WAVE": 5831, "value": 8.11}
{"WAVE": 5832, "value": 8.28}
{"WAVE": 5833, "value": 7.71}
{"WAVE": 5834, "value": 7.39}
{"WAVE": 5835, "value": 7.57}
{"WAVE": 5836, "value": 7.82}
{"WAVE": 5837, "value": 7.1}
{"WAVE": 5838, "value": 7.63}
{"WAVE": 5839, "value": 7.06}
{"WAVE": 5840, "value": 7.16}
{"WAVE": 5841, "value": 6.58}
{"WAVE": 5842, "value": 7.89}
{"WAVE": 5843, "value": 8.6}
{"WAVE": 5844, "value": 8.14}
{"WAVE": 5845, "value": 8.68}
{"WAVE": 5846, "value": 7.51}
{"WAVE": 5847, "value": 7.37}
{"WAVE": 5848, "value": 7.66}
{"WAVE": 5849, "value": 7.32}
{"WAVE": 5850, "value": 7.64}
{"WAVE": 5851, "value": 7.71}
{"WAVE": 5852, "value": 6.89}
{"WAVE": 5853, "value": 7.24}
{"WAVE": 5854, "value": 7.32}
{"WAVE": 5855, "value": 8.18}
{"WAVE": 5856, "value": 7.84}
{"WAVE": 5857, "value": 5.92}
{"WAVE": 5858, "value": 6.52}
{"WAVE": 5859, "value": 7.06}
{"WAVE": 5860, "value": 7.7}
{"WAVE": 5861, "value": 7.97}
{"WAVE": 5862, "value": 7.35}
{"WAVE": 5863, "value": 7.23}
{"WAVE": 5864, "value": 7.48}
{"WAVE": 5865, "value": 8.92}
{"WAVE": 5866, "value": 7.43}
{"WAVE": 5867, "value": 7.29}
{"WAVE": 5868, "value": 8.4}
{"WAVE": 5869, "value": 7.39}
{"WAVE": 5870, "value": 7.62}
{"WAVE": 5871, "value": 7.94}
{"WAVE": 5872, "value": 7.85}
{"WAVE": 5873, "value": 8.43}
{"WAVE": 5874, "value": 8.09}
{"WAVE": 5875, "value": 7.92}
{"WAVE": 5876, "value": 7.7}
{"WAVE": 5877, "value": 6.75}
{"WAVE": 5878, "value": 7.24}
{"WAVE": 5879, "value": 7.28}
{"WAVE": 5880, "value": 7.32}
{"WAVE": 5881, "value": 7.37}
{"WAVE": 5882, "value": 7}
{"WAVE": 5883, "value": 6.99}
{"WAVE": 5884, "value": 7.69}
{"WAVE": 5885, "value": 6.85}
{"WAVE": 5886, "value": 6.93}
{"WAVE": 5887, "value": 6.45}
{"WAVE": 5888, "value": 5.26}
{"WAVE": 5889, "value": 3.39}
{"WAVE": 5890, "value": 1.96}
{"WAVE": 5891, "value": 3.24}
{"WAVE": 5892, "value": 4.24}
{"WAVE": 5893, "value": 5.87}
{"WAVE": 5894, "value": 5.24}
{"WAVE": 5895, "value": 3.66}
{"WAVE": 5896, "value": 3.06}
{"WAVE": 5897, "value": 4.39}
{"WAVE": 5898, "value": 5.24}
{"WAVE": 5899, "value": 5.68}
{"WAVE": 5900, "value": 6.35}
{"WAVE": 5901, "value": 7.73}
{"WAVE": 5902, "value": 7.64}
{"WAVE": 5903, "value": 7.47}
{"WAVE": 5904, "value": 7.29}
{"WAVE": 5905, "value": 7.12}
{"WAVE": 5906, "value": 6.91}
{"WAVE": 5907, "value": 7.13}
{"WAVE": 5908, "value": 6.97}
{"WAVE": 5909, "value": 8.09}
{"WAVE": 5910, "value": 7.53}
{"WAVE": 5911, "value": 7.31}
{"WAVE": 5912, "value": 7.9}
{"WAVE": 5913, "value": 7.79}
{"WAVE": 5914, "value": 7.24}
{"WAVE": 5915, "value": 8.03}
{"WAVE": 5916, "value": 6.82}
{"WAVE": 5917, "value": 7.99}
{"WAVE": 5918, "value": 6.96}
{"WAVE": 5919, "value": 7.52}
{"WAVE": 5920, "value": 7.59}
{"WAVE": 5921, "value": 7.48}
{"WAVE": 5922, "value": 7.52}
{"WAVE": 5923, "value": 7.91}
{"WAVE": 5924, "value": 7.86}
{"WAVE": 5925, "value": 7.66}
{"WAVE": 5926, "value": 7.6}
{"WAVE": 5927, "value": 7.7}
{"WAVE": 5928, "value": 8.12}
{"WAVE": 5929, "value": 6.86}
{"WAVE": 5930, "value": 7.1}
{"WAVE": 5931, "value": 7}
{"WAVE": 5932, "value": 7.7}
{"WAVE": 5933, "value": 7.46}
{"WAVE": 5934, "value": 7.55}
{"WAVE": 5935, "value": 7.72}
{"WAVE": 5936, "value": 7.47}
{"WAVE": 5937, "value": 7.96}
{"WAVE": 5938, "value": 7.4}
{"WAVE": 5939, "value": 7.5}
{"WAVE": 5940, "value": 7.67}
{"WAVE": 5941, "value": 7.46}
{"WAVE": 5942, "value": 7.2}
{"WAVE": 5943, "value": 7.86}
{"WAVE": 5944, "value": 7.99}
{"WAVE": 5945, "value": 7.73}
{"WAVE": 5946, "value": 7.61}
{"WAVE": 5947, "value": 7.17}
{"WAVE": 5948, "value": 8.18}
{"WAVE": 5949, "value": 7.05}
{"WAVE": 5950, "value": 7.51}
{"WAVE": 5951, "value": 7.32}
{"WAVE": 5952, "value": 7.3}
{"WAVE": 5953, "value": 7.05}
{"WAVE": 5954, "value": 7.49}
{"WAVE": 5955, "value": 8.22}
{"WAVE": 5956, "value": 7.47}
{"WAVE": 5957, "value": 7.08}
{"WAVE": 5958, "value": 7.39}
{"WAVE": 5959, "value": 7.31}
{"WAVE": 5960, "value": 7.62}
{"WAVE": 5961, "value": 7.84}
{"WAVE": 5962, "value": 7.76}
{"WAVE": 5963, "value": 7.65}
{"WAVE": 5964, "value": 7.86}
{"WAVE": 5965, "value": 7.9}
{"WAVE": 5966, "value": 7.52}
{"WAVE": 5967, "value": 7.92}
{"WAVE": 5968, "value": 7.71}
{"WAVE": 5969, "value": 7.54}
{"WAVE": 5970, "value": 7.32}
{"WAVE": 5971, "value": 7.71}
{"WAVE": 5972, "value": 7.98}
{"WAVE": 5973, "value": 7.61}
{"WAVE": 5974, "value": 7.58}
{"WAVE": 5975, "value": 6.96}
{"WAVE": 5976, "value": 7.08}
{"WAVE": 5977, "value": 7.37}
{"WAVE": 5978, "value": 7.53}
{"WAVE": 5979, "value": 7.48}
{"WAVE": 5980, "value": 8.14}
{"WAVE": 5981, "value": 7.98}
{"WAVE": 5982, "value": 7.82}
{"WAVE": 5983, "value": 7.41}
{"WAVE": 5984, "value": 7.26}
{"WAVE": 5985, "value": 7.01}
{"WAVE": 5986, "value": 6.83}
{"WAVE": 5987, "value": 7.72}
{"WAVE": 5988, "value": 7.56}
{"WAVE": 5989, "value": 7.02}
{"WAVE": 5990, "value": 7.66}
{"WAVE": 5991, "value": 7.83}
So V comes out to 5.13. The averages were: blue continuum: 7.32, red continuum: 7.54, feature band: 6.18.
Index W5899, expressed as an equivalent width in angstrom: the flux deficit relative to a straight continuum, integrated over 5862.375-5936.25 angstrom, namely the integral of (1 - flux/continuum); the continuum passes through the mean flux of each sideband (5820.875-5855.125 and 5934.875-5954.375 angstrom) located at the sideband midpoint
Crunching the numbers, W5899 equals 6.3 angstrom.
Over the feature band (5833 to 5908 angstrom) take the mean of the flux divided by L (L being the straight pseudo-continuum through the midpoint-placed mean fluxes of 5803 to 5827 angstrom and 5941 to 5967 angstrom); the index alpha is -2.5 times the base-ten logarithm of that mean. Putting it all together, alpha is 0.15 mag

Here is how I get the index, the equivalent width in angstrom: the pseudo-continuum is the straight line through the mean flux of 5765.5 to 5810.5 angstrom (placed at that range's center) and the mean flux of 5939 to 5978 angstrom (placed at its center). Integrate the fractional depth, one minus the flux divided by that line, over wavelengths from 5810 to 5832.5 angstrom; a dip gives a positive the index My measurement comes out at -1.7 angstrom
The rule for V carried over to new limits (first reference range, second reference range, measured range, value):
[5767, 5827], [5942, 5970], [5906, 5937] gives 0.4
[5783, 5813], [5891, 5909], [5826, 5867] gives -4.4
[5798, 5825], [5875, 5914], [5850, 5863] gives -0.3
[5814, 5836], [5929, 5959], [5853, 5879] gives 1.1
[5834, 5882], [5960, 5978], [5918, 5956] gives 0.2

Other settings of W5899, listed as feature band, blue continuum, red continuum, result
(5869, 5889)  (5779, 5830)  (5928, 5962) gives 1.14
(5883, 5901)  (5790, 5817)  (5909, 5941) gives 5.82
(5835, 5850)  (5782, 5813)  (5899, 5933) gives -0.15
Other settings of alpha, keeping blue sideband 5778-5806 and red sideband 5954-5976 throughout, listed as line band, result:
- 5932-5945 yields 0.00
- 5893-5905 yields 0.28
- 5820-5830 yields -0.07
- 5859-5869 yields -0.02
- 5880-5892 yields 0.30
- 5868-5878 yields -0.03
